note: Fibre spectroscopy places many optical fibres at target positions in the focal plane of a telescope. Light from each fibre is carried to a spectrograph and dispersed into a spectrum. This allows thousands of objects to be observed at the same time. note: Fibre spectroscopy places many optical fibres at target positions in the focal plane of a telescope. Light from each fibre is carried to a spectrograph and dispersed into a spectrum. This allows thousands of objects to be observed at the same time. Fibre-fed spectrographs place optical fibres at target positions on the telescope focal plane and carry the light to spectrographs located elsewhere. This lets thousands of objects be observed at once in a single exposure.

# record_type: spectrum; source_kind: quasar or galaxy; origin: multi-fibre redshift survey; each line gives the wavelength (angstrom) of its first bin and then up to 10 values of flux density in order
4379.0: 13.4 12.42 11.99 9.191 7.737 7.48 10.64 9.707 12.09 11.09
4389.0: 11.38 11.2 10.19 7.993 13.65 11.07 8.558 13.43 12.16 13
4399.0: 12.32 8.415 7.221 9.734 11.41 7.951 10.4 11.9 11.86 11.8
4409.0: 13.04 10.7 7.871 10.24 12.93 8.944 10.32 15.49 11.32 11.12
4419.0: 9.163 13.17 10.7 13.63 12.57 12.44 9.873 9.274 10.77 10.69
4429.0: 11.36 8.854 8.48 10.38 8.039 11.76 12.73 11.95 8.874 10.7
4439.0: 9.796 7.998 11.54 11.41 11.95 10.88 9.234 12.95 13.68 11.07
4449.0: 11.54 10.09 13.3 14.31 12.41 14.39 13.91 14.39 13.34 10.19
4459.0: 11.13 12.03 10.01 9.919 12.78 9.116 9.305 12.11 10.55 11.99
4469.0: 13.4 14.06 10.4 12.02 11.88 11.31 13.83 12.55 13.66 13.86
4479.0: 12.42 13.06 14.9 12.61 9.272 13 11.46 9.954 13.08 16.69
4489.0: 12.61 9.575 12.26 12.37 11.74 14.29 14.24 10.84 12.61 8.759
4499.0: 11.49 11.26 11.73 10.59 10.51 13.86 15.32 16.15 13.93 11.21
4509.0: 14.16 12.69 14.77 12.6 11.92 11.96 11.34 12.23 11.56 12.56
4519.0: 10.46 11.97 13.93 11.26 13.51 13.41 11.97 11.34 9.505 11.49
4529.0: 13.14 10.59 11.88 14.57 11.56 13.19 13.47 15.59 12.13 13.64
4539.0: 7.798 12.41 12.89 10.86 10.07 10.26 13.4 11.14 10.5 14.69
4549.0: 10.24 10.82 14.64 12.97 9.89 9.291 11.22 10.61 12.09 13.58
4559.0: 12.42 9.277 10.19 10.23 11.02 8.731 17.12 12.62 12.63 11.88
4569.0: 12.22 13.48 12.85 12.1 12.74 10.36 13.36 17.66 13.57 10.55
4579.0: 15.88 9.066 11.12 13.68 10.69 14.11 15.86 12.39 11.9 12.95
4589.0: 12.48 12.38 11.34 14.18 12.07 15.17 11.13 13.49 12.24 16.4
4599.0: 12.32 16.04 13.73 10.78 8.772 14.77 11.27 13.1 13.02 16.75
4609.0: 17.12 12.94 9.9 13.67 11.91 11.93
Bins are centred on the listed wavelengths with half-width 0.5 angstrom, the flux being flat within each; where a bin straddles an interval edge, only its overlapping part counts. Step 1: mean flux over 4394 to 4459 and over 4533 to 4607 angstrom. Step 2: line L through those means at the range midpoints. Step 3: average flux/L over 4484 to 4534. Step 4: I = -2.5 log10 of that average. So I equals -0.04 mag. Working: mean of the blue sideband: 11.2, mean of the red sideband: 12.4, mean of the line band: 12.3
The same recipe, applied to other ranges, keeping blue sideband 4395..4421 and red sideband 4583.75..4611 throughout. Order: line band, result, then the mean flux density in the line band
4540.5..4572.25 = 0.09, 11.7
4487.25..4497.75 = -0.06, 12.6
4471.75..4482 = -0.10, 13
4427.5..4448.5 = 0.06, 10.7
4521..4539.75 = 0.01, 12.3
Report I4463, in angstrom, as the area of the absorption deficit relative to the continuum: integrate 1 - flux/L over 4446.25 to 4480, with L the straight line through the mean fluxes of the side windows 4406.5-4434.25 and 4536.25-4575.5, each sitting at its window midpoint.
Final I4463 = -2.9 angstrom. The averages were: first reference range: 10.9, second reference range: 11.8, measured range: 12.2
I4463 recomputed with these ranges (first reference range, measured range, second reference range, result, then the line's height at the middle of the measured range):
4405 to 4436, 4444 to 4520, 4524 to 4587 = -4.6 angstrom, 11.5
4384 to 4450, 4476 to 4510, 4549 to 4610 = -2.5 angstrom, 11.7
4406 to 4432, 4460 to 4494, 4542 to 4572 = -2.2 angstrom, 11.3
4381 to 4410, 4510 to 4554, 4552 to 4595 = -0.6 angstrom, 11.9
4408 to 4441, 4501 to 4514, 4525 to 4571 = -1.7 angstrom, 11.5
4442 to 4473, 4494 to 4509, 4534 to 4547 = -0.7 angstrom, 11.9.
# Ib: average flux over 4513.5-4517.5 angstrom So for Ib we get 11.8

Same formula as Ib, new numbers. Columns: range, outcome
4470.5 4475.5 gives 11.9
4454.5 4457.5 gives 13.9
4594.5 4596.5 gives 12.3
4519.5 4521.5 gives 12.9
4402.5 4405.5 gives 9.92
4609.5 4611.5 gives 11.4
